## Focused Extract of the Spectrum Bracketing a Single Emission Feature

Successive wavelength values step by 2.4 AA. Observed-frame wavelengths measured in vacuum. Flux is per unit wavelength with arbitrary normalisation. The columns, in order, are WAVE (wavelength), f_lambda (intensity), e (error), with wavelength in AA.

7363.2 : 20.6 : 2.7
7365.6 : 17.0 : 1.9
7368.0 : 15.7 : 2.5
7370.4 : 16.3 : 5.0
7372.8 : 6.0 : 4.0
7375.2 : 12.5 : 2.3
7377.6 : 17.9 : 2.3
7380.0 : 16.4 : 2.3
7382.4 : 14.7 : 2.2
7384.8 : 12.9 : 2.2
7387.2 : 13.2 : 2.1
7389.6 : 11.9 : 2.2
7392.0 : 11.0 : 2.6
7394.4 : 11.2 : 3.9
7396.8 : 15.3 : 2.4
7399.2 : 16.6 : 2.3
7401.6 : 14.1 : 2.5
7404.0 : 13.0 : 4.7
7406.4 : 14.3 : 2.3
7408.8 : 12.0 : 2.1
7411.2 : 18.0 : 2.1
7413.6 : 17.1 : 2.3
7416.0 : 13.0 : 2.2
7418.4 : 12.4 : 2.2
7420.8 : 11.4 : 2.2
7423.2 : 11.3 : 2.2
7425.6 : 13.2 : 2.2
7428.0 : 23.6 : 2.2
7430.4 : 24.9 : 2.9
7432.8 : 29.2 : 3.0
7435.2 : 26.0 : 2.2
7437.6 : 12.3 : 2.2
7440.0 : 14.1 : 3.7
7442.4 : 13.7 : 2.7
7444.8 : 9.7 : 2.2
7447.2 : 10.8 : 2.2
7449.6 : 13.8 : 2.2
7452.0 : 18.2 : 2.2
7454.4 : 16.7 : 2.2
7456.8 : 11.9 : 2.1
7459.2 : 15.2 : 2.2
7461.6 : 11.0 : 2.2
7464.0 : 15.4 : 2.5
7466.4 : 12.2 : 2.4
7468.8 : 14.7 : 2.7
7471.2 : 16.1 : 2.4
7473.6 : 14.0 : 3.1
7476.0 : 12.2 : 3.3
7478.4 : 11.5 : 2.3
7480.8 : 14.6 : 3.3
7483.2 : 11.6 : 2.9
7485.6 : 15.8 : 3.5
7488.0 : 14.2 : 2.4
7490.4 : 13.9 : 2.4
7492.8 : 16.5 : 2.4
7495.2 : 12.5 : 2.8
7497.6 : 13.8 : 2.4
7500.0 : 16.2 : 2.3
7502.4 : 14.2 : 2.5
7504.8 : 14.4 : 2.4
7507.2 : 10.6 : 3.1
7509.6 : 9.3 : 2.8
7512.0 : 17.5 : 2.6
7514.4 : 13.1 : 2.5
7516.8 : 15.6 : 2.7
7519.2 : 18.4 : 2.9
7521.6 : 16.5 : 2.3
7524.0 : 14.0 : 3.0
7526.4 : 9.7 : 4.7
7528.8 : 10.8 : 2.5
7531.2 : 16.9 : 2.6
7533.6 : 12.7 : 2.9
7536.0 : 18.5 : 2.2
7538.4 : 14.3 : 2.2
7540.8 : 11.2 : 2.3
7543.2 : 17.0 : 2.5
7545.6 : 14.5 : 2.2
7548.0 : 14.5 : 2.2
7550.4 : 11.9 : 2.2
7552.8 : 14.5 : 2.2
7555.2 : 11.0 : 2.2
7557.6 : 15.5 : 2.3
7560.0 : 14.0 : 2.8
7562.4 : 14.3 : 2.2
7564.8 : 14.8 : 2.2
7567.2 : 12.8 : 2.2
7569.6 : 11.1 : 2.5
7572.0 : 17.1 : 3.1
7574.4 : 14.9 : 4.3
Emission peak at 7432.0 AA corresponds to Hbeta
